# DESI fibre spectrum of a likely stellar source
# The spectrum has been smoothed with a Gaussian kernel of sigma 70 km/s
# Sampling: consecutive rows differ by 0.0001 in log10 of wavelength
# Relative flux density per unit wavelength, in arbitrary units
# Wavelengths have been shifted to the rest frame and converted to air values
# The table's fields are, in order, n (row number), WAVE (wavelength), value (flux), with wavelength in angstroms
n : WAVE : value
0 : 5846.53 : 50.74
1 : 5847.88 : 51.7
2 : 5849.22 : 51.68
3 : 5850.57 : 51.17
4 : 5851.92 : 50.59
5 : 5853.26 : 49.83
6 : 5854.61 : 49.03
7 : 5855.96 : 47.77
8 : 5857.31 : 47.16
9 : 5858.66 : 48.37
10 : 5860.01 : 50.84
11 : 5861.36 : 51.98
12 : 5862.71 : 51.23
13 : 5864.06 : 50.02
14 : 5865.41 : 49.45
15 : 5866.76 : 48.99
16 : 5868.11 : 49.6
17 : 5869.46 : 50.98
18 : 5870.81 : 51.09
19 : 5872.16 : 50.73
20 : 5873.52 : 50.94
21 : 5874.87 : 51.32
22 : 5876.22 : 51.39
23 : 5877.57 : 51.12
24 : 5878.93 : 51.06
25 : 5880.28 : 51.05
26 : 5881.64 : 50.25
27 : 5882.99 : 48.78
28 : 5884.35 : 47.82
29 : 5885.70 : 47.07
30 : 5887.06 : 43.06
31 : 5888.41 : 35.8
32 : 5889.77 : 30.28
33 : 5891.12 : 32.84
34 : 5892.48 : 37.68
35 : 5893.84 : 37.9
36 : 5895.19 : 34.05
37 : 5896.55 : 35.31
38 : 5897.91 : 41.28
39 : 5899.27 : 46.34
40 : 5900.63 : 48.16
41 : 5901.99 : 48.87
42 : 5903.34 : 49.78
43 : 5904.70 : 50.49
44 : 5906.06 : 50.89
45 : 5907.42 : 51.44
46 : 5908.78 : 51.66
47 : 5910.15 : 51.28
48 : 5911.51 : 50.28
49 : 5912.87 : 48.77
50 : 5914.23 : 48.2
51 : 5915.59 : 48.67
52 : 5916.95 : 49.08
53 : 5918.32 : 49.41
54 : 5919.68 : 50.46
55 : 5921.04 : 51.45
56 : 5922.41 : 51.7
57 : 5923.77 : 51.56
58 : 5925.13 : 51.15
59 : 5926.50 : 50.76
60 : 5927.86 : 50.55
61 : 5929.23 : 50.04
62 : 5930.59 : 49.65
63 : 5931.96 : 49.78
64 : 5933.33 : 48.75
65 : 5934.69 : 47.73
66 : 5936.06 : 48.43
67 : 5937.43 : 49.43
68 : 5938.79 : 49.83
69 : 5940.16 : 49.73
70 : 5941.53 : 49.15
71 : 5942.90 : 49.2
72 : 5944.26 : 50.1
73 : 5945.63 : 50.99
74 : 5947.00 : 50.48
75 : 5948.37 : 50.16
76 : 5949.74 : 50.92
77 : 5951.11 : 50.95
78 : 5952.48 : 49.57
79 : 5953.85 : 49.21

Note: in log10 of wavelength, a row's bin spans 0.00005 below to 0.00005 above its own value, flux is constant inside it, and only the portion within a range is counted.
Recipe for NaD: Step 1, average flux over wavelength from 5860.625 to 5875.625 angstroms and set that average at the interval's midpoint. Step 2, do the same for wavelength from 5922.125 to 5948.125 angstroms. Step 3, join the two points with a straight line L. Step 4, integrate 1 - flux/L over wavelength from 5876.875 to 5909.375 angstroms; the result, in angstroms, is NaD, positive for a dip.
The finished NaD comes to 3.7 angstroms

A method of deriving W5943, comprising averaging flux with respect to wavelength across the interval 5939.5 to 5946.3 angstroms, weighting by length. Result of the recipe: 49.9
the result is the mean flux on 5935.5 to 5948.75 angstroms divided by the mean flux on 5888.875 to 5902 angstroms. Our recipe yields 1.29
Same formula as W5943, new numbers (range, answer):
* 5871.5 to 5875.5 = 50.9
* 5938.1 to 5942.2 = 49.6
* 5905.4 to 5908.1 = 51.2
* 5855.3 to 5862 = 49.2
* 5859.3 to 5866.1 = 50.7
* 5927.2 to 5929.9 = 50.2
